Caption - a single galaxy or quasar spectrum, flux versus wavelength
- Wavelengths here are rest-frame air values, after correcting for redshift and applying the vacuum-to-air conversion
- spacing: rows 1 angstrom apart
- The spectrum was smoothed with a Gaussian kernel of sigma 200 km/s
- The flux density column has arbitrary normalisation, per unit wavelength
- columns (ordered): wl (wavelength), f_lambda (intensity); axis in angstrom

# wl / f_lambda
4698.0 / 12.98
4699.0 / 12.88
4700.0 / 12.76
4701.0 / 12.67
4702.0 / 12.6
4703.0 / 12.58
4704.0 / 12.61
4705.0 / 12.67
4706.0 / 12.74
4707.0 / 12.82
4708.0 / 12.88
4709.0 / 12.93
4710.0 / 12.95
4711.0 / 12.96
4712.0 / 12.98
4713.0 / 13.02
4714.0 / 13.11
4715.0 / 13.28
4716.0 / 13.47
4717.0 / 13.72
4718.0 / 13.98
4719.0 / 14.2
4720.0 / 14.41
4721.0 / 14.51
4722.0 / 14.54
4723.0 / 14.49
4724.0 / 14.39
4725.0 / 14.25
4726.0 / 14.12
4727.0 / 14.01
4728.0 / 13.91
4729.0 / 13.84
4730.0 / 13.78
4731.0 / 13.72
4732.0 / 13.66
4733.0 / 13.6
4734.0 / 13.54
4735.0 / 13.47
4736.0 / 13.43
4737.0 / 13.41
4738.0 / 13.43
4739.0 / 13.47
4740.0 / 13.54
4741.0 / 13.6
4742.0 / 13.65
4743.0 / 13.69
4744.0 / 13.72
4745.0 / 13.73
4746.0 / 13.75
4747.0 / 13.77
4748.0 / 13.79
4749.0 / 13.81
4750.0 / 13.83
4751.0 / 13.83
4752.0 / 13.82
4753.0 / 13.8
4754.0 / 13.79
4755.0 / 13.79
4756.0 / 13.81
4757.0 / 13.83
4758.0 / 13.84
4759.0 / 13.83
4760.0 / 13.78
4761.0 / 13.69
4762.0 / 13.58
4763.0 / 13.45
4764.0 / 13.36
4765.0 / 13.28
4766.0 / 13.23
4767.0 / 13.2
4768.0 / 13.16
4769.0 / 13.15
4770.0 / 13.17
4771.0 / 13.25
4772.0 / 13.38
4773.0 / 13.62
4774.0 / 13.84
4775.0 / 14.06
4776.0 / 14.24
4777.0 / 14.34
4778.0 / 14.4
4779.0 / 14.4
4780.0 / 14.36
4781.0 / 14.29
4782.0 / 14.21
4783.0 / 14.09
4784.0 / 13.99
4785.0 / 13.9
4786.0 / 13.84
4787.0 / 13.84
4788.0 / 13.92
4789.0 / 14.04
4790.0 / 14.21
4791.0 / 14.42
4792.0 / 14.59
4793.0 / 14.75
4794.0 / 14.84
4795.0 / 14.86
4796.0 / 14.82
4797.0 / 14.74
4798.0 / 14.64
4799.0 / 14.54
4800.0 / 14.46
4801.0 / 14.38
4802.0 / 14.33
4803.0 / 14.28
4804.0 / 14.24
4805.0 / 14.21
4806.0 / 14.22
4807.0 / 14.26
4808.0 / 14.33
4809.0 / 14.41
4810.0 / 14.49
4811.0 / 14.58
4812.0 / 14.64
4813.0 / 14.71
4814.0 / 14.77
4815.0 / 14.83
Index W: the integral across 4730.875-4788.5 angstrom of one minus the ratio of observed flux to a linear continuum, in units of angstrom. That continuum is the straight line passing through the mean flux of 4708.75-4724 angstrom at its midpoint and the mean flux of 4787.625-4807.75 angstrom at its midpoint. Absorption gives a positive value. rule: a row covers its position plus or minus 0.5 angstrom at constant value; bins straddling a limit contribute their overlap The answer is 1.5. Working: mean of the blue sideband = 13.7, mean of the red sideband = 14.4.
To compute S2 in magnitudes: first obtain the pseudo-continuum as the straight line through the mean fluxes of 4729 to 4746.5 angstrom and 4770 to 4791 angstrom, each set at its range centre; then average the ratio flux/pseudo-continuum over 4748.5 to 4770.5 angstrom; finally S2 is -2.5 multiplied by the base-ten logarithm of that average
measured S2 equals 0.017 mag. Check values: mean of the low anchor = 13.6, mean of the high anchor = 14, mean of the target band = 13.6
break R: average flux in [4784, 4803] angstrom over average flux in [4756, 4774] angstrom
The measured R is 1.1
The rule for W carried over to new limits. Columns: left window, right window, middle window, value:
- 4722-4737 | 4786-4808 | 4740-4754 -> 0.27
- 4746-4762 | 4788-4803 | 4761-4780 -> 0.60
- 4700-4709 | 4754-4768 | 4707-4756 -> -2.09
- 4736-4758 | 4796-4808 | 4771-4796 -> -0.01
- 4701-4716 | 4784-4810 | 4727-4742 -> -0.34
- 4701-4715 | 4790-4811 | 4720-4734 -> -0.93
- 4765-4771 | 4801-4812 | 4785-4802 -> -0.55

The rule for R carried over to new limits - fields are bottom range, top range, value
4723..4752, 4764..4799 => 1.02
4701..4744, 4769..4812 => 1.05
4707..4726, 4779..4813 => 1.05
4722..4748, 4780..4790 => 1.02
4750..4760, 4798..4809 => 1.04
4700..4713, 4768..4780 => 1.08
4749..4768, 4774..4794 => 1.04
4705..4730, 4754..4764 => 1.01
